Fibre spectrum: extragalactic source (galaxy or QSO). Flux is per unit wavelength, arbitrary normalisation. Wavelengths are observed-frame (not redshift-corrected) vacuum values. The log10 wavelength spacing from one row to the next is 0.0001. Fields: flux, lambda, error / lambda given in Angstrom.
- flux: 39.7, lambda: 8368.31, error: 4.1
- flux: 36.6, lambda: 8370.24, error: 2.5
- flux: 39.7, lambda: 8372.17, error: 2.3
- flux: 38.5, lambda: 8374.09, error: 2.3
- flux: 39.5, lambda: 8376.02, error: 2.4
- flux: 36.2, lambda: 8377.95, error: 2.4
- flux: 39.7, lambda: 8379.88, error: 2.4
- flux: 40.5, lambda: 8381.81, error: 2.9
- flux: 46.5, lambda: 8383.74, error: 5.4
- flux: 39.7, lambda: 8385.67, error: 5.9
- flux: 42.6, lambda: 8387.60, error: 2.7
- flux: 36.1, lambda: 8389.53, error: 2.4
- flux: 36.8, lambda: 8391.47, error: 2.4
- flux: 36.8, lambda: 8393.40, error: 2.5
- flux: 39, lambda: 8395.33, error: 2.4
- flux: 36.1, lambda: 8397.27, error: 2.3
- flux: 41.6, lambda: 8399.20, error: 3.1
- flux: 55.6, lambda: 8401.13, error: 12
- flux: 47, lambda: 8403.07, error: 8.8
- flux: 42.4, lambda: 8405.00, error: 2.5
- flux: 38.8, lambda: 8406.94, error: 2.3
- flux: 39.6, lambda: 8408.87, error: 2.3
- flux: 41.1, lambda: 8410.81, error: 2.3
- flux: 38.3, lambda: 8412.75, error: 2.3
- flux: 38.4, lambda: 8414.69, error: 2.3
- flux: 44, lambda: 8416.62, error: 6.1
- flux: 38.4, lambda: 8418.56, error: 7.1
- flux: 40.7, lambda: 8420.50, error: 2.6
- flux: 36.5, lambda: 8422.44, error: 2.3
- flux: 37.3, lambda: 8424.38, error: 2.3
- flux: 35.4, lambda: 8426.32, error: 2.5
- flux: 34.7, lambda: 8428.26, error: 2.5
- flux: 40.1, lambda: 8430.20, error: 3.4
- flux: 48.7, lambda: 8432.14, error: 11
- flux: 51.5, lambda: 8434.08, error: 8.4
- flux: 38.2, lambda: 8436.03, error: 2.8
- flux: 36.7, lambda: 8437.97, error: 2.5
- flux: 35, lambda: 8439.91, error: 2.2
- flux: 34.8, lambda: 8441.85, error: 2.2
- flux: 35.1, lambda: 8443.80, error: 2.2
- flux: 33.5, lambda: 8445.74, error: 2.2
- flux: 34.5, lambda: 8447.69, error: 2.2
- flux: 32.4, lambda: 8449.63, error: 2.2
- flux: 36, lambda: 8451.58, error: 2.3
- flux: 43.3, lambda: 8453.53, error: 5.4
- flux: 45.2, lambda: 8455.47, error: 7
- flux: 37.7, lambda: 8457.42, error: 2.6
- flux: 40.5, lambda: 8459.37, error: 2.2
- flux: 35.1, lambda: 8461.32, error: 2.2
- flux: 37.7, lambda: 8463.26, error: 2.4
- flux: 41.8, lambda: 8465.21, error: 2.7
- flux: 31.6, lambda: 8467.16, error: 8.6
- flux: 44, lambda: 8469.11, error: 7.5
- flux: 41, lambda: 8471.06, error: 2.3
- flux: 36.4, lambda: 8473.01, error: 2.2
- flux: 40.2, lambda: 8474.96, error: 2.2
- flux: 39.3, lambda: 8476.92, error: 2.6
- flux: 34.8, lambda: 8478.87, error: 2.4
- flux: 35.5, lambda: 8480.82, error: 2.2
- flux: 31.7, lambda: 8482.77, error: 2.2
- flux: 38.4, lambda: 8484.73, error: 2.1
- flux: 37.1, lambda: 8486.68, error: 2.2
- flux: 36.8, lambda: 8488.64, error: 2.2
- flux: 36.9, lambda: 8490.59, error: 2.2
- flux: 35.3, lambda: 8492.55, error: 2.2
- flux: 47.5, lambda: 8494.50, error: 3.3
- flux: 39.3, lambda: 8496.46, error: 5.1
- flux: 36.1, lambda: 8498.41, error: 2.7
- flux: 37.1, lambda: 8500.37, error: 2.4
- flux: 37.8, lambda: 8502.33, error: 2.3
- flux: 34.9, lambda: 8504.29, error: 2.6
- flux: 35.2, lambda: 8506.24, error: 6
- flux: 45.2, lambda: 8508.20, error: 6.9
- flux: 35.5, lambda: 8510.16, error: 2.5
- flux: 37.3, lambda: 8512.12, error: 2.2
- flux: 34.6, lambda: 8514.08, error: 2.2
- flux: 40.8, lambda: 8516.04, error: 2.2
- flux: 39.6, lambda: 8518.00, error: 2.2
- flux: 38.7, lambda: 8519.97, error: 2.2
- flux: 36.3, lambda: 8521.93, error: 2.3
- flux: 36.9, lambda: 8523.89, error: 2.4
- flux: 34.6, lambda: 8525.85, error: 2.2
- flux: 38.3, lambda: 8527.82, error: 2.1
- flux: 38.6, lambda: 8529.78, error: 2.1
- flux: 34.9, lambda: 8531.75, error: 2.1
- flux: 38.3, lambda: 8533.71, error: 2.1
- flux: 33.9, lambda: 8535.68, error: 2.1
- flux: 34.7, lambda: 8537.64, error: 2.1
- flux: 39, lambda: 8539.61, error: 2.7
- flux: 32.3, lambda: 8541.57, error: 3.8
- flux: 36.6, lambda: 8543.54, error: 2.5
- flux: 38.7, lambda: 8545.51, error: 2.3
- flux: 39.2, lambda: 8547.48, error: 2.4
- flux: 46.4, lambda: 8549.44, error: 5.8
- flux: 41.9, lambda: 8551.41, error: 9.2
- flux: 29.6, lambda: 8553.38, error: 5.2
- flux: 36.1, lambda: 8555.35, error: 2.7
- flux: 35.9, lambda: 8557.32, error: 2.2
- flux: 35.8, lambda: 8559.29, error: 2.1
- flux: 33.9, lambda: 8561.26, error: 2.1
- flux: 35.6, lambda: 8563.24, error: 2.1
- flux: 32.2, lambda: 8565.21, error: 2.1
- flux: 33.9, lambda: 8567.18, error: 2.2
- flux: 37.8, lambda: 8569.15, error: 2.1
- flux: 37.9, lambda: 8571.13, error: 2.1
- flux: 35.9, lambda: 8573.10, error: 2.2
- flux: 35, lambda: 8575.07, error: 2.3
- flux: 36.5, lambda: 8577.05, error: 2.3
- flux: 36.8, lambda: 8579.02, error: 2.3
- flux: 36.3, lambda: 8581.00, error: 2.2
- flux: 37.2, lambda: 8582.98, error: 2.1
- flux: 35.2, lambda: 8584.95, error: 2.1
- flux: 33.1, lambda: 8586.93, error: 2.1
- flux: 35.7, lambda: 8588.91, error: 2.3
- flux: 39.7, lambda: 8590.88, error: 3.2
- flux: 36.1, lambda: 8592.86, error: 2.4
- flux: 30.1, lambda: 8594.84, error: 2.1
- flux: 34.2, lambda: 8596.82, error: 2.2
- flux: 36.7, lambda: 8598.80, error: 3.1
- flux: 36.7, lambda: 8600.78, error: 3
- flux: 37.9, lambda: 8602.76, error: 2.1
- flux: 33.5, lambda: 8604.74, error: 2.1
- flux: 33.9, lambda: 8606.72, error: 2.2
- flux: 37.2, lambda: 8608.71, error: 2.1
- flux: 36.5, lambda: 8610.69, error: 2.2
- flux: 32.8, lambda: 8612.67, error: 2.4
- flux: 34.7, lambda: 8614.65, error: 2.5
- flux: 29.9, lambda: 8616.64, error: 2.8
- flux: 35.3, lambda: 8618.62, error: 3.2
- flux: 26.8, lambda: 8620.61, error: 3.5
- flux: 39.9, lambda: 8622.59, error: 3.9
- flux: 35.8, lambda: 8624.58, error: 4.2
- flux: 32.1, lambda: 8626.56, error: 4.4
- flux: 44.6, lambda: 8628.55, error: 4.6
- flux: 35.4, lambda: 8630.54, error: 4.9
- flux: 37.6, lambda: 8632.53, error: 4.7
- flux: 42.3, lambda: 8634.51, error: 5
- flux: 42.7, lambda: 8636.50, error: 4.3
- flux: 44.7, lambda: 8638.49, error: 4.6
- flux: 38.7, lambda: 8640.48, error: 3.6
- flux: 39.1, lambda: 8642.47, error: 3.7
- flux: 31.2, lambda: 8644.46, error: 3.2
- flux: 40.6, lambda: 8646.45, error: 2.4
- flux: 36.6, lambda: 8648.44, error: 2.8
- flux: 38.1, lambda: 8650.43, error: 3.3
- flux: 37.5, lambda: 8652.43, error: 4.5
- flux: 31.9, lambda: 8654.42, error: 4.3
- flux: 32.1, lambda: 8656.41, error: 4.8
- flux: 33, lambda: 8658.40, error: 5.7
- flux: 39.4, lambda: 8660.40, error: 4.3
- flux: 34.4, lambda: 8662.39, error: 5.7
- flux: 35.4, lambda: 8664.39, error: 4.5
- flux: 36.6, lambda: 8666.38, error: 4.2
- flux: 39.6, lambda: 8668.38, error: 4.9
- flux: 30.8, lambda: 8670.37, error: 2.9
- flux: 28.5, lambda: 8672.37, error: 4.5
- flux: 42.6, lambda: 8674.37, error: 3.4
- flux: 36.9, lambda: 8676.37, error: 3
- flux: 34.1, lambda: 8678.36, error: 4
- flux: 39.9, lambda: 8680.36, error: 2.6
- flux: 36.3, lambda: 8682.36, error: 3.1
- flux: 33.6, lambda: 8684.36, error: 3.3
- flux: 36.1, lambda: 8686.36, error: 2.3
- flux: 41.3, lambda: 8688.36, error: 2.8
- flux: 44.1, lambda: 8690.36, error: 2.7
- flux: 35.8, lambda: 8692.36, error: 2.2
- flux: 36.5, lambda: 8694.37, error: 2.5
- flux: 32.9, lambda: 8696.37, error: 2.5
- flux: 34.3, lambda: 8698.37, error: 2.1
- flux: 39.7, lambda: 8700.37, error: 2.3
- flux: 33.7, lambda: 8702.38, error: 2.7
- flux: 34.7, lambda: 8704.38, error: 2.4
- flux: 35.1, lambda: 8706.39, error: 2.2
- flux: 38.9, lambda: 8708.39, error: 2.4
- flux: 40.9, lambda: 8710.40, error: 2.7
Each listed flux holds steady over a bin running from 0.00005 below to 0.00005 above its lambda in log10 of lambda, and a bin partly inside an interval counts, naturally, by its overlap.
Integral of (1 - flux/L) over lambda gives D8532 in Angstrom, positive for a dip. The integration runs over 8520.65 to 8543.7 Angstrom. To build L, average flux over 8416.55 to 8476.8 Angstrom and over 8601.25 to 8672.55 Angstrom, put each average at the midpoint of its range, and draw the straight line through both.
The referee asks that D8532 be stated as 0.8 Angstrom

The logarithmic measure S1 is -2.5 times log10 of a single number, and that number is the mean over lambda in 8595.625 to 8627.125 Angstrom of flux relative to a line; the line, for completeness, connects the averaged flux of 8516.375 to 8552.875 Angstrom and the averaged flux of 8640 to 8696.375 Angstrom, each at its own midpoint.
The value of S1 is 0.07 mag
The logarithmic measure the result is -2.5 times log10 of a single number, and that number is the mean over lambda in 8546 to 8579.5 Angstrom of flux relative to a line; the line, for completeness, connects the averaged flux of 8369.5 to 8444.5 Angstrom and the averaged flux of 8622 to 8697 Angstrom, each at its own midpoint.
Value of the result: 0.047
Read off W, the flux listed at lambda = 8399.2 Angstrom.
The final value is 41.6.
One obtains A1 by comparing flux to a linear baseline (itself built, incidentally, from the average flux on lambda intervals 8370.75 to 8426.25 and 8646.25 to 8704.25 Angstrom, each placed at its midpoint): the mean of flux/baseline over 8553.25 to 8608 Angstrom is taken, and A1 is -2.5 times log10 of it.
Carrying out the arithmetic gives 0.06 mag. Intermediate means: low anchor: 40.2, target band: 35.4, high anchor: 36.2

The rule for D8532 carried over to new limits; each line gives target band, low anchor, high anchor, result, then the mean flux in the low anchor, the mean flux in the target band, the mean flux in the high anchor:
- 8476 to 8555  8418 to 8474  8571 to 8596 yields -0.7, 38.4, 37.4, 35.7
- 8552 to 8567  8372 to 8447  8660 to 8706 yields 1.4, 39.8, 34.3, 36.3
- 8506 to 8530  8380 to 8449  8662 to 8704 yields 0.3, 39.7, 37.9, 36.3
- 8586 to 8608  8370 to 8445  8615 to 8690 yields 1.2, 39.9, 35.3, 36.6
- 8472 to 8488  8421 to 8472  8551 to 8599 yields 0.4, 38.4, 36.7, 35.5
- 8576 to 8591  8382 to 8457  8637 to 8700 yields 0.6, 39.7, 36.1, 36.6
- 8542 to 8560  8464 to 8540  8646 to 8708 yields -0.2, 37.6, 37.7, 36.2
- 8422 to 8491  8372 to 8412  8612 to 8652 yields 3.0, 40.7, 37.9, 37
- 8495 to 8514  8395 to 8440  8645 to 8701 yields 0.7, 40.8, 37.7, 36.3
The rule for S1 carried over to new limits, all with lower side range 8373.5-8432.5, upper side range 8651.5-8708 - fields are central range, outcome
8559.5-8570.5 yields 0.09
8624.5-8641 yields -0.08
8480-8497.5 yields 0.03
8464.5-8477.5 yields 0.00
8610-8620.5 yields 0.12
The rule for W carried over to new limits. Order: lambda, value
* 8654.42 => 31.9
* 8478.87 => 34.8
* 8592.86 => 36.1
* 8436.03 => 38.2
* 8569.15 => 37.8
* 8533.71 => 38.3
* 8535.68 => 33.9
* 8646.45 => 40.6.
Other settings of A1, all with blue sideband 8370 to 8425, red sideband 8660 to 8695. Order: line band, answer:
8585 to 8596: 0.09 mag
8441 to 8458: 0.07 mag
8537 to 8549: 0.03 mag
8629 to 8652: -0.05 mag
